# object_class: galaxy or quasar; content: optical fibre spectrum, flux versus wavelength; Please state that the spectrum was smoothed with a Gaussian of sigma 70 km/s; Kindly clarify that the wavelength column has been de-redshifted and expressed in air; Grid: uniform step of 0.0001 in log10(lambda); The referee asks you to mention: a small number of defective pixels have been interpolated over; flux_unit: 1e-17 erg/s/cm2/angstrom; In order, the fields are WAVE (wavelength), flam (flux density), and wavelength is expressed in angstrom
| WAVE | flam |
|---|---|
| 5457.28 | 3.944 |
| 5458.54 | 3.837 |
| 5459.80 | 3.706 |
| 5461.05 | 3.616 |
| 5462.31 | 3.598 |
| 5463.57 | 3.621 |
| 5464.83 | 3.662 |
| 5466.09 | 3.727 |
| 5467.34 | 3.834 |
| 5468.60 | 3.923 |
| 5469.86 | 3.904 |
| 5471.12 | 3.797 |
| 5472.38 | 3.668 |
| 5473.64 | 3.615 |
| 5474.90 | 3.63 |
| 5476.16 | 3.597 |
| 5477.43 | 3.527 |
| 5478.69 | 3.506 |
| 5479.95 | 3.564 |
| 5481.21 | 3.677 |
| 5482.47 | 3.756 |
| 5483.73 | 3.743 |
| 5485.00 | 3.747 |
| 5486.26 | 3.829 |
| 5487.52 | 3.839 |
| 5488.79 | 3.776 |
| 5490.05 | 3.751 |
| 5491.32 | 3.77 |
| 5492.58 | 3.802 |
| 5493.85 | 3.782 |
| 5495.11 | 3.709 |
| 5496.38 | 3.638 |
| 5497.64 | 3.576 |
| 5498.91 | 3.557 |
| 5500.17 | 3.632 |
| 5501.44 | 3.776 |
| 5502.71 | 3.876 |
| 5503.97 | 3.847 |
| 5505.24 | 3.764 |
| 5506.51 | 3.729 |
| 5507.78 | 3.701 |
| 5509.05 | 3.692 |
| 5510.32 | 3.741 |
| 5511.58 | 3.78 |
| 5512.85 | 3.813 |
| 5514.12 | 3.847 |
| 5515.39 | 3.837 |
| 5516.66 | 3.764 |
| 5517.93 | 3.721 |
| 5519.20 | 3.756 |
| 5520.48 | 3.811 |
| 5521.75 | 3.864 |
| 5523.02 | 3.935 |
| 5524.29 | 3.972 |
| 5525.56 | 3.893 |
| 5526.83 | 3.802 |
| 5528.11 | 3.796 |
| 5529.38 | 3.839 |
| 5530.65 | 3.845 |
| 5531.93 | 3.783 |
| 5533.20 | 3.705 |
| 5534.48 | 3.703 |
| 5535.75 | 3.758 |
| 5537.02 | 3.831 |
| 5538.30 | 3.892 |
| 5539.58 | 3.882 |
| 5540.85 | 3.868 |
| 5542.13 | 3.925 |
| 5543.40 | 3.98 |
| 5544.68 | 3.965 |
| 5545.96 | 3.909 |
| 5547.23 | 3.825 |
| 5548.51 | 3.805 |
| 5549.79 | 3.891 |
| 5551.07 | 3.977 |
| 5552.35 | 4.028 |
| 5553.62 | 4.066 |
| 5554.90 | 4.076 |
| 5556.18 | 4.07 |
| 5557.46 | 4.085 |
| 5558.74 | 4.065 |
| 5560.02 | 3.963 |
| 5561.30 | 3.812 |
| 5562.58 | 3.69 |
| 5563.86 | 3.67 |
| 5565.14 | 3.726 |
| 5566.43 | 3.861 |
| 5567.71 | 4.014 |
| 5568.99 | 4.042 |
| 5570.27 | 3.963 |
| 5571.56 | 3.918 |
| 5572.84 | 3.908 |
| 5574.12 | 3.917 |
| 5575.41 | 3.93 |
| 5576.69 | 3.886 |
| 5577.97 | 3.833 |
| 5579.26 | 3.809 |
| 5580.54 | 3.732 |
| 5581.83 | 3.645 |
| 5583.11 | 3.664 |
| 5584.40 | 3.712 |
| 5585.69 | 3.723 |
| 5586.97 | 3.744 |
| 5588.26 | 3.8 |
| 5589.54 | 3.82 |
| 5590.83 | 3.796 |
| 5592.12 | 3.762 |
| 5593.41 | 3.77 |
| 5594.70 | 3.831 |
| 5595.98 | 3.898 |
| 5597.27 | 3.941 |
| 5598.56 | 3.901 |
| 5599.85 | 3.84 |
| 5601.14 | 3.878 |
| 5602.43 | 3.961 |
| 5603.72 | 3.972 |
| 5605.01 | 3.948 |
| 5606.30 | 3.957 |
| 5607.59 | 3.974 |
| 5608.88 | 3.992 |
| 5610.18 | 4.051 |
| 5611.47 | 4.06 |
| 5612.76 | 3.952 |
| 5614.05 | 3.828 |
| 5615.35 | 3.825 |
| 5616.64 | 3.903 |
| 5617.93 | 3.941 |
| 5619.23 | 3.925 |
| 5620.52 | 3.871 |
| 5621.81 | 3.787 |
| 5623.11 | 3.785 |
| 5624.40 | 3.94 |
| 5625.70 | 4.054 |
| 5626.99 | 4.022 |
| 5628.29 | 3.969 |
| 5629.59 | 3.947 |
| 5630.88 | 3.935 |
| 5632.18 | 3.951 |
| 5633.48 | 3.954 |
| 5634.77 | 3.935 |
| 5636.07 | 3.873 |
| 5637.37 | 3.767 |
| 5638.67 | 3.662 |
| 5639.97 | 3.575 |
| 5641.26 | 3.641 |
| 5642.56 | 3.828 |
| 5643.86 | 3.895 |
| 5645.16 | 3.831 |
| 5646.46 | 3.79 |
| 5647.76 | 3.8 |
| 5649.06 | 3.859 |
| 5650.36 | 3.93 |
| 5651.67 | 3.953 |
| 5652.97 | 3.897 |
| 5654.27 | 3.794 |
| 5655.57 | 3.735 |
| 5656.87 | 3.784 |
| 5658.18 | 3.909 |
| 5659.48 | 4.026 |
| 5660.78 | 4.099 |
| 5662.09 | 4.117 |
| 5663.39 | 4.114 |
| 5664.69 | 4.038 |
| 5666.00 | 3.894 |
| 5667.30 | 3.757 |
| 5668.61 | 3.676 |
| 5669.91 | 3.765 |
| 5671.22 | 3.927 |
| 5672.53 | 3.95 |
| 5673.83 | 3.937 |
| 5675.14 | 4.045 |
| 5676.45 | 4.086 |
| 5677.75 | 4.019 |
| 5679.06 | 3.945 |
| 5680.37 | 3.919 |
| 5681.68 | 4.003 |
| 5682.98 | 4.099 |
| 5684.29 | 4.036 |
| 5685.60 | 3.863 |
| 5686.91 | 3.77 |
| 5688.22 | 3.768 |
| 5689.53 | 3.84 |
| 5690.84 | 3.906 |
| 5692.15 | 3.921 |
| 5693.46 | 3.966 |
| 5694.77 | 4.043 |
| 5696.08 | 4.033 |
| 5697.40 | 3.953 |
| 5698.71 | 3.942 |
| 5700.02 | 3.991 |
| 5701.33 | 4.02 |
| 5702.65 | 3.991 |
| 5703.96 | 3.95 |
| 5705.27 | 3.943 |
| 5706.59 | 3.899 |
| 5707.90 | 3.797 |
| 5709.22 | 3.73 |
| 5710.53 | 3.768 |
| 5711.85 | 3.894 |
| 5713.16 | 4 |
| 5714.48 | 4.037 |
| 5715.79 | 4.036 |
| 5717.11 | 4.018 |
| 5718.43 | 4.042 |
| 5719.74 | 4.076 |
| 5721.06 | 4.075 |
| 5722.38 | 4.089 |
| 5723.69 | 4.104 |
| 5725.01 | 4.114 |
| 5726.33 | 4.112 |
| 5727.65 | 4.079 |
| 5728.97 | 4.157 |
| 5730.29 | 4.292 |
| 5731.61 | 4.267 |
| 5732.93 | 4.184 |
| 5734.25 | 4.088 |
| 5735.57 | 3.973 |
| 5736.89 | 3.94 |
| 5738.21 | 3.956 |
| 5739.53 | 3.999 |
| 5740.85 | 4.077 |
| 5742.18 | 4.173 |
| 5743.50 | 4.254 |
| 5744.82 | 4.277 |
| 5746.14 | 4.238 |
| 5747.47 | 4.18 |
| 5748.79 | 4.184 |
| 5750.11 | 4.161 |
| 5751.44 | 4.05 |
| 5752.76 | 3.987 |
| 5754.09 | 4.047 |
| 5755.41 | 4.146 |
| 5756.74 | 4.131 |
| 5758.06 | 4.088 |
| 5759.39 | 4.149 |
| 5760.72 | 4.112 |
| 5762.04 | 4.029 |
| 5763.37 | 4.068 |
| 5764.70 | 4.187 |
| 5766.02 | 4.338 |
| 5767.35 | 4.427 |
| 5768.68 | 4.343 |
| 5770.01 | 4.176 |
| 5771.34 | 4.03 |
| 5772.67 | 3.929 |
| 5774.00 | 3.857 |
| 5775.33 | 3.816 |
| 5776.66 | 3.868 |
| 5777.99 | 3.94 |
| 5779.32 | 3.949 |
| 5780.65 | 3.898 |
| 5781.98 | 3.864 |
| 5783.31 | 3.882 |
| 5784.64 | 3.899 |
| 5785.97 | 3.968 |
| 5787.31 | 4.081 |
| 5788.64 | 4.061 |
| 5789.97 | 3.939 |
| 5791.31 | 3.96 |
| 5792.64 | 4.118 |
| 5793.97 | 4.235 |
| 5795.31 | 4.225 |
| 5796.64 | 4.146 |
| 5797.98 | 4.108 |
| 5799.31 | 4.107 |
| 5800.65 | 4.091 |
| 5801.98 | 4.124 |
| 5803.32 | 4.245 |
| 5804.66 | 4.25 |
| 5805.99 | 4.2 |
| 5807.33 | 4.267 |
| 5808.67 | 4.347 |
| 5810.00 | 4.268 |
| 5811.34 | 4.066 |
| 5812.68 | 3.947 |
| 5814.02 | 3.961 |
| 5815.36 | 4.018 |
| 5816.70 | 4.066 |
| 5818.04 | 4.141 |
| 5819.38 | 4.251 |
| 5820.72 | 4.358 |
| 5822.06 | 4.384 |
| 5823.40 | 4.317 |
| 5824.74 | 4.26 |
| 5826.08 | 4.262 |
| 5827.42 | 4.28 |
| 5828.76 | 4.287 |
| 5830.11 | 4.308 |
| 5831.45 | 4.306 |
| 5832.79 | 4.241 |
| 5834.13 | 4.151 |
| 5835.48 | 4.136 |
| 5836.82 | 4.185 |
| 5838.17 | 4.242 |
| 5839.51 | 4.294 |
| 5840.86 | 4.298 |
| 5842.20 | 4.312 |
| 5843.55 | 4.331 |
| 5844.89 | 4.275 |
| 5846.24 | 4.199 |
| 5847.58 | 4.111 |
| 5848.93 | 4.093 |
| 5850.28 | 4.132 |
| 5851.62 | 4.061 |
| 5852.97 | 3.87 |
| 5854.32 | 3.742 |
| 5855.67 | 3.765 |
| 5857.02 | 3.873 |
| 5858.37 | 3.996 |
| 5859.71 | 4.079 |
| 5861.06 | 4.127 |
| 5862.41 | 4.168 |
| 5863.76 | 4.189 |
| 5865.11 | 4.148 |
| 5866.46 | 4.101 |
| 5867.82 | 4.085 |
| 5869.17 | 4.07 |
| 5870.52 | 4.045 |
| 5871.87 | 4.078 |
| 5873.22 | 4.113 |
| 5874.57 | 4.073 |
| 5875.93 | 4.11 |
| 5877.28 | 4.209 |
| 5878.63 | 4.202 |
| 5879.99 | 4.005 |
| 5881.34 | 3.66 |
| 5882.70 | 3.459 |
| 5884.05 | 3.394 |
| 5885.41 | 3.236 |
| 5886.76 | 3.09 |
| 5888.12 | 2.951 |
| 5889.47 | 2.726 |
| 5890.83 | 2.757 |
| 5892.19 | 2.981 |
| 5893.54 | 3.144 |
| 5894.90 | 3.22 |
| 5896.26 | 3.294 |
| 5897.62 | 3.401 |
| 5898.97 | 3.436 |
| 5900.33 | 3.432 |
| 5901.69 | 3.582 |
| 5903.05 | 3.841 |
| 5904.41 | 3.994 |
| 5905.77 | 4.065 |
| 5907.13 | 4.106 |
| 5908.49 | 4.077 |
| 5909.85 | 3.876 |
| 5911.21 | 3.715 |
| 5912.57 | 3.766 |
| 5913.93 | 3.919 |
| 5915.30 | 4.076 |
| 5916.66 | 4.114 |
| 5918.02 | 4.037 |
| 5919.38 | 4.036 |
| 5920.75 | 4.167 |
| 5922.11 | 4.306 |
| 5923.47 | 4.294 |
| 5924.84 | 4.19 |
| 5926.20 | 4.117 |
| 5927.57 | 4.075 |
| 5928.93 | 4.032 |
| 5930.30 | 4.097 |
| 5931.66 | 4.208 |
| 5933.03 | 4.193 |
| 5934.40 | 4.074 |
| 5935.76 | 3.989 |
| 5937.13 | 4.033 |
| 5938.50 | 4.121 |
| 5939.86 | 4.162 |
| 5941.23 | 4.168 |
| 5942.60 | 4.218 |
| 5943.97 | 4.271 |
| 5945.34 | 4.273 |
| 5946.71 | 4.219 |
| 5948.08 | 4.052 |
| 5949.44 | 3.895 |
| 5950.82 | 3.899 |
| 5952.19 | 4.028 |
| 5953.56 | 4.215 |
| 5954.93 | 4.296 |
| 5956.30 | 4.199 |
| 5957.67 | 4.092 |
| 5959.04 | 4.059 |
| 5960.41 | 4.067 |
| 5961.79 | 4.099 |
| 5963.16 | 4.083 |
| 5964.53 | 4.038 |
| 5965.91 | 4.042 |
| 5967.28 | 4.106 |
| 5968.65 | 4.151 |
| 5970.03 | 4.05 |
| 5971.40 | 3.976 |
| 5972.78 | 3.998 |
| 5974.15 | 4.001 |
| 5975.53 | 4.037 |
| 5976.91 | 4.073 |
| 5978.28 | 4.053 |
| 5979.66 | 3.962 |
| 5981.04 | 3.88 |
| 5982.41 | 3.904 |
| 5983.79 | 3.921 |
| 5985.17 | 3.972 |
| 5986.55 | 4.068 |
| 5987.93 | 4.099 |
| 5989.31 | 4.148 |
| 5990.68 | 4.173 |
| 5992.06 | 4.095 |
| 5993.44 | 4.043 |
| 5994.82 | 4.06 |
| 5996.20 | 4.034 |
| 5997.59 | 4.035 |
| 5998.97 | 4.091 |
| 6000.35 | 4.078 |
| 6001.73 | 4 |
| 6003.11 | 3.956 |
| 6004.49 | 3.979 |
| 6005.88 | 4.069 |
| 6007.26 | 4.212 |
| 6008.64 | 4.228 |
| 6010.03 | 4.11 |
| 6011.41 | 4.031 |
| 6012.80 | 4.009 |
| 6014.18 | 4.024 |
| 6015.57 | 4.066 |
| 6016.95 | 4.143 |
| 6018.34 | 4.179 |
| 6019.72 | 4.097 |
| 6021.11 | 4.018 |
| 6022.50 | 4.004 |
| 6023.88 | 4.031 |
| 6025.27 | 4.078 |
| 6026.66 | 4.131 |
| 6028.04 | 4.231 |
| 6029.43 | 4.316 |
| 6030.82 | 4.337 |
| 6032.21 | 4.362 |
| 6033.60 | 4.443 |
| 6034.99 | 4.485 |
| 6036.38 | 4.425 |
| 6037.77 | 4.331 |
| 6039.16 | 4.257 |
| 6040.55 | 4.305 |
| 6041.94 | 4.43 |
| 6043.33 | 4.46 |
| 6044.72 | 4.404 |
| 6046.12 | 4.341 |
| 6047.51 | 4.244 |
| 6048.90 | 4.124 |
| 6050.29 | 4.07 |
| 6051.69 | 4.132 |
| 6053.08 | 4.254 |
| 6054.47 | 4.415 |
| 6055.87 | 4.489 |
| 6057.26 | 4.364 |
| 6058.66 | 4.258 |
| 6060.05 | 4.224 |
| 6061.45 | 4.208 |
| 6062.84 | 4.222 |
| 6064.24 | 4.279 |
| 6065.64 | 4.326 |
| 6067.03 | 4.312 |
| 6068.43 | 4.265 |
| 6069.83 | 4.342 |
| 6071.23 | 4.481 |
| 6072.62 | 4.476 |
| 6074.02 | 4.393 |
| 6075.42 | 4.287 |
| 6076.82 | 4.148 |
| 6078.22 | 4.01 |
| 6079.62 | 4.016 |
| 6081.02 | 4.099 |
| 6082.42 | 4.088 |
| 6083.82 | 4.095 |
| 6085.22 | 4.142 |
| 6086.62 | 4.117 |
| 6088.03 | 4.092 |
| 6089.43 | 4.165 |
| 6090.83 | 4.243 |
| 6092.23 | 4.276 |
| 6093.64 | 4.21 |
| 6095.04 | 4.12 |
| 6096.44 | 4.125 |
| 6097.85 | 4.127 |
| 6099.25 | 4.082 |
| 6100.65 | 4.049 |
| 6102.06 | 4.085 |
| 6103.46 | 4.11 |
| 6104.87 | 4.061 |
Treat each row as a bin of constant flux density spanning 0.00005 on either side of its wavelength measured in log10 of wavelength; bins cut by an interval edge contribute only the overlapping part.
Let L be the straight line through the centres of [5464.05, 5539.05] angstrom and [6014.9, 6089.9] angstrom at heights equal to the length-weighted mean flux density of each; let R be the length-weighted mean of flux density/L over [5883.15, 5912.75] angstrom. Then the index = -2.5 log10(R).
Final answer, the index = 0.19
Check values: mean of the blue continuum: 3.76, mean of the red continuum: 4.24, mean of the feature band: 3.45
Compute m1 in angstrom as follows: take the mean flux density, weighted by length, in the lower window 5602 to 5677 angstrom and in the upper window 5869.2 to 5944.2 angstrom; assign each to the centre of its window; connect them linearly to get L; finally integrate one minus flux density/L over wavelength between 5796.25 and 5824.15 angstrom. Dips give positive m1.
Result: -2.3 angstrom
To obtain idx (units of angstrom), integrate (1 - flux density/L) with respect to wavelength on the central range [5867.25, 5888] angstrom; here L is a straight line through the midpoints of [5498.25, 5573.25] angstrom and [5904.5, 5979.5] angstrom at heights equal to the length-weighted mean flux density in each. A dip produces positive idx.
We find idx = 1.11 angstrom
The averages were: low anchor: 3.85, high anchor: 4.08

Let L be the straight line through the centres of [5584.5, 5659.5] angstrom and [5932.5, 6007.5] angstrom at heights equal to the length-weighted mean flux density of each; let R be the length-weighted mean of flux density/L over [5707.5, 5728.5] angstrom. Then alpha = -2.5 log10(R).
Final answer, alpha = -0.02 mag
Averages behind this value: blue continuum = 3.87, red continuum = 4.07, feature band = 4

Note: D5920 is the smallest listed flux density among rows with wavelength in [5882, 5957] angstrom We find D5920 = 2.726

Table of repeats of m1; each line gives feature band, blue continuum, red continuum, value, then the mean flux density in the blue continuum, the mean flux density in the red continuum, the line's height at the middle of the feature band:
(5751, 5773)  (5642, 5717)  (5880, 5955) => -1.4 angstrom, 3.92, 3.83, 3.89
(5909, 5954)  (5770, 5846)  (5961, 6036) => 0.2 angstrom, 4.13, 4.09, 4.11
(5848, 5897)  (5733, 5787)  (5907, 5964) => 3.9 angstrom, 4.07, 4.09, 4.08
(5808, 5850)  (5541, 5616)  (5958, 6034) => -2.2 angstrom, 3.89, 4.08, 4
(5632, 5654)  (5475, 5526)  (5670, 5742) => 0.5 angstrom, 3.75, 3.99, 3.92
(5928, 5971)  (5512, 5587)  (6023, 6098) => 0.6 angstrom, 3.86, 4.25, 4.17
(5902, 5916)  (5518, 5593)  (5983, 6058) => 0.6 angstrom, 3.86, 4.17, 4.1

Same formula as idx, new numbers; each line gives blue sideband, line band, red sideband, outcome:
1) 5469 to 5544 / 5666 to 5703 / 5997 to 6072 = -0.1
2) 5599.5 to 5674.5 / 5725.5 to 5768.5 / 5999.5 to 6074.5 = -1.6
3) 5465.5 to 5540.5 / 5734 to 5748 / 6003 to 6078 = -0.5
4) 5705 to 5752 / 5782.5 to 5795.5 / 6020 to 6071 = 0.2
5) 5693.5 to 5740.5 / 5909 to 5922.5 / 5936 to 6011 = 0.2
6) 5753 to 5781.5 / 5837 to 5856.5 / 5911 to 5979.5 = -0.2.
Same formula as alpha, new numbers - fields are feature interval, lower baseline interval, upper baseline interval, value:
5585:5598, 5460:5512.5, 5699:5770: 0.02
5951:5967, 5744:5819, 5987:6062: 0.01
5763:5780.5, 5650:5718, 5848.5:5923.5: -0.05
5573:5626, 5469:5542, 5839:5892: -0.02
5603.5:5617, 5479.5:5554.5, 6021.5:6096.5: -0.02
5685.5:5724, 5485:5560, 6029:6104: 0.01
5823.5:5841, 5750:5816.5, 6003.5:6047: -0.04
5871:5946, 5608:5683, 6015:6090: 0.08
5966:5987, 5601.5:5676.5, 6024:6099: 0.05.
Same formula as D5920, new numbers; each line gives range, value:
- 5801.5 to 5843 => 3.947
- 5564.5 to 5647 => 3.575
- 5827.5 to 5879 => 3.742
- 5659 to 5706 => 3.676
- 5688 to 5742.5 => 3.73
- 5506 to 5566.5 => 3.67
